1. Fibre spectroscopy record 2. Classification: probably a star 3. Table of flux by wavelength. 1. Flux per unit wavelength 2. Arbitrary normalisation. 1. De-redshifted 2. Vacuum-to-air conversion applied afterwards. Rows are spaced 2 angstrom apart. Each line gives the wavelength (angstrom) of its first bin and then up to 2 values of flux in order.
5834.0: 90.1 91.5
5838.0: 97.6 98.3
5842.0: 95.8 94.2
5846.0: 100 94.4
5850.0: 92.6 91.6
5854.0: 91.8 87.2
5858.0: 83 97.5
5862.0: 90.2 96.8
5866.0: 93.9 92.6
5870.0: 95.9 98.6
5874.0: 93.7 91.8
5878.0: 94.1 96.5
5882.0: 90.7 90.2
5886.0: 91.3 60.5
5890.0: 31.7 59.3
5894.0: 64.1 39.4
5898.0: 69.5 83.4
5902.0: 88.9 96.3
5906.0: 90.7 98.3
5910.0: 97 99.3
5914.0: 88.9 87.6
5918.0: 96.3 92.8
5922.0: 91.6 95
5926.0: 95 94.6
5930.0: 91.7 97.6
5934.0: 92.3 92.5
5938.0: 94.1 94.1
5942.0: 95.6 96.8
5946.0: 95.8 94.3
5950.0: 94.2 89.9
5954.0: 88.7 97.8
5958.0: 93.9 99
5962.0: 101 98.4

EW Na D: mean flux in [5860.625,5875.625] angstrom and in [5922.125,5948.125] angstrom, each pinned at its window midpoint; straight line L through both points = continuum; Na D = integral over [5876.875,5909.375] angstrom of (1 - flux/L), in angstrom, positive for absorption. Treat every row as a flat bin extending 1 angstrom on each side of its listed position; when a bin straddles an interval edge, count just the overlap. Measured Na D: 5.6 angstrom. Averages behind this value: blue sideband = 94.5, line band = 78.1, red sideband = 94.5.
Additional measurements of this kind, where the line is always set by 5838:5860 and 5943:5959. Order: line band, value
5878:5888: 0.5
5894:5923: 2.3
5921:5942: 0.0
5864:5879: -0.2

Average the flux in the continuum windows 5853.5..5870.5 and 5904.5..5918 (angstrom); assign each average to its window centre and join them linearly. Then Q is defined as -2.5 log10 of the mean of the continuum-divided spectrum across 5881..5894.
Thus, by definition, 0.31 mag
